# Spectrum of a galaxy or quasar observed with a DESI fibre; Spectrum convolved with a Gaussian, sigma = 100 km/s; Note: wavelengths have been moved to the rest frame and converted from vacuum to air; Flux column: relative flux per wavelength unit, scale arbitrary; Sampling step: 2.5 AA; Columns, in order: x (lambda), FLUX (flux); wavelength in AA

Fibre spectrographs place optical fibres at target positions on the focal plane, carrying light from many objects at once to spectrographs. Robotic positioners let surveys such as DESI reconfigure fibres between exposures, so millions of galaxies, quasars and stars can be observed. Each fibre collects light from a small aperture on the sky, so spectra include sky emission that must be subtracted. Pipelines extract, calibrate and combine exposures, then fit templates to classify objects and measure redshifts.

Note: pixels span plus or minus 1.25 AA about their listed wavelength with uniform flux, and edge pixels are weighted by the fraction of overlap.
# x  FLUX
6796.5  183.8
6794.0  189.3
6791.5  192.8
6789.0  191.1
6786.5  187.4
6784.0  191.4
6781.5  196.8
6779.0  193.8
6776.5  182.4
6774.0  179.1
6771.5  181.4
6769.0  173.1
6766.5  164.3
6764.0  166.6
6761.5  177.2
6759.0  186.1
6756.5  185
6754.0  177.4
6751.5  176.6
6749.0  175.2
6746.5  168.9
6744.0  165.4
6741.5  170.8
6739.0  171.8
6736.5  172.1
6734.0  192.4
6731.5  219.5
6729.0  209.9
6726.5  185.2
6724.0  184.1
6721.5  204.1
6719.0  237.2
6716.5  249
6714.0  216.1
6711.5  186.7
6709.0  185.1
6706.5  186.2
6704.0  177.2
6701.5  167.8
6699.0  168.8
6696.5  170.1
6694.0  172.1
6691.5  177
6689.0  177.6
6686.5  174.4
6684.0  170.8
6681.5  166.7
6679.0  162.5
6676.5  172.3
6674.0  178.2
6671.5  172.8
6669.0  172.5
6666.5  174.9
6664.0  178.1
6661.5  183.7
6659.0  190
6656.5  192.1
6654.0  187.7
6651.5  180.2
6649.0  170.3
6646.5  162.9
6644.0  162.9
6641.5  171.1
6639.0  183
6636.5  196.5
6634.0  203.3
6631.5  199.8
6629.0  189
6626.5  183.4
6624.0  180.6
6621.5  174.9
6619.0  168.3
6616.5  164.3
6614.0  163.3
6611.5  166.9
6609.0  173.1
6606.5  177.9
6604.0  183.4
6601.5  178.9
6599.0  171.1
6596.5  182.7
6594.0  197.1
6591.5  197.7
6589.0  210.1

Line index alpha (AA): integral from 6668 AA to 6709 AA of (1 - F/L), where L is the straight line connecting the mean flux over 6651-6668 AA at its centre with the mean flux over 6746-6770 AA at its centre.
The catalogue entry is 1.8 AA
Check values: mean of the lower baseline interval 184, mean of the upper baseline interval 175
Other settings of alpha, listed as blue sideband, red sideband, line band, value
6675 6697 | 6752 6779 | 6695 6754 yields -4.6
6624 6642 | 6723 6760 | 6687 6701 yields 1.0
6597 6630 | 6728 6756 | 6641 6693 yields 0.8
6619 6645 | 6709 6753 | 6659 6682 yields 1.6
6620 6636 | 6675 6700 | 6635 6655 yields 0.7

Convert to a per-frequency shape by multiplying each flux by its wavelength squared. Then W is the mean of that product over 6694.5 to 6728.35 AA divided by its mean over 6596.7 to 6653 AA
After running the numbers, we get 1.12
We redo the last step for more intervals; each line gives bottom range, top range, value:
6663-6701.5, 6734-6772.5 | 1.03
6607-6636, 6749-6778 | 1.03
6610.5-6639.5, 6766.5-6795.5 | 1.08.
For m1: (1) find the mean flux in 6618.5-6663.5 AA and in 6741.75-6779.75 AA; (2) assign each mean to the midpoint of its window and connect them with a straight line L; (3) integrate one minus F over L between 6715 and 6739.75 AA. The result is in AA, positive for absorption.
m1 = -3.5 AA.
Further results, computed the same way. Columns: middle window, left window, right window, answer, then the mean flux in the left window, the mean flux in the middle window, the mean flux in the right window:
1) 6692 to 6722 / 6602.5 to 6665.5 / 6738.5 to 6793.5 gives -2.2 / 179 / 193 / 180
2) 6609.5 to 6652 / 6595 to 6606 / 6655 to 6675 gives 0.5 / 179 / 178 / 180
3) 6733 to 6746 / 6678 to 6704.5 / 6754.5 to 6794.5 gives 0.3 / 171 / 174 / 183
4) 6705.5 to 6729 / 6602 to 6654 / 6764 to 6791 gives -3.0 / 178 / 204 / 184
